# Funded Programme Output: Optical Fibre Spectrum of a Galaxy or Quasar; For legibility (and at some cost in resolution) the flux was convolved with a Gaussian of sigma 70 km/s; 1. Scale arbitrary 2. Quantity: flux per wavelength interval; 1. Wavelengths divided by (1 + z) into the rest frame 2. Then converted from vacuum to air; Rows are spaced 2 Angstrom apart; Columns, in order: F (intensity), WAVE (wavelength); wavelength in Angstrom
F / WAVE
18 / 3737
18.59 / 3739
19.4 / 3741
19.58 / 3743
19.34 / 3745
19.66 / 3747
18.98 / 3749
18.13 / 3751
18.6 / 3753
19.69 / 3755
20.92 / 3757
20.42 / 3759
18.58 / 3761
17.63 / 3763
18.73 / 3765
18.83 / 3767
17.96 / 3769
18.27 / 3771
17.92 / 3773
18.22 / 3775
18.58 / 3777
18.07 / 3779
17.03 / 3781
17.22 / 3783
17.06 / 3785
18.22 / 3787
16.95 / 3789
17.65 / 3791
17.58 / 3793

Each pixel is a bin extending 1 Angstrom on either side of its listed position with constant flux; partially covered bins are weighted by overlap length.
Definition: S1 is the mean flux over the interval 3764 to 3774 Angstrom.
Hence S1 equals 18.3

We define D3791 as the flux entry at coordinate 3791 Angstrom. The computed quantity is 17.65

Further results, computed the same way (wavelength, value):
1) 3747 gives 19.66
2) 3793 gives 17.58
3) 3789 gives 16.95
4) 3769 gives 17.96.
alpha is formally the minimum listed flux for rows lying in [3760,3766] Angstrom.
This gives 17.63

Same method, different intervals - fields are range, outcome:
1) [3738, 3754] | 18.13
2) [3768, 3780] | 17.92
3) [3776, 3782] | 17.03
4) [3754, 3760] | 19.69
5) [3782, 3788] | 17.06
